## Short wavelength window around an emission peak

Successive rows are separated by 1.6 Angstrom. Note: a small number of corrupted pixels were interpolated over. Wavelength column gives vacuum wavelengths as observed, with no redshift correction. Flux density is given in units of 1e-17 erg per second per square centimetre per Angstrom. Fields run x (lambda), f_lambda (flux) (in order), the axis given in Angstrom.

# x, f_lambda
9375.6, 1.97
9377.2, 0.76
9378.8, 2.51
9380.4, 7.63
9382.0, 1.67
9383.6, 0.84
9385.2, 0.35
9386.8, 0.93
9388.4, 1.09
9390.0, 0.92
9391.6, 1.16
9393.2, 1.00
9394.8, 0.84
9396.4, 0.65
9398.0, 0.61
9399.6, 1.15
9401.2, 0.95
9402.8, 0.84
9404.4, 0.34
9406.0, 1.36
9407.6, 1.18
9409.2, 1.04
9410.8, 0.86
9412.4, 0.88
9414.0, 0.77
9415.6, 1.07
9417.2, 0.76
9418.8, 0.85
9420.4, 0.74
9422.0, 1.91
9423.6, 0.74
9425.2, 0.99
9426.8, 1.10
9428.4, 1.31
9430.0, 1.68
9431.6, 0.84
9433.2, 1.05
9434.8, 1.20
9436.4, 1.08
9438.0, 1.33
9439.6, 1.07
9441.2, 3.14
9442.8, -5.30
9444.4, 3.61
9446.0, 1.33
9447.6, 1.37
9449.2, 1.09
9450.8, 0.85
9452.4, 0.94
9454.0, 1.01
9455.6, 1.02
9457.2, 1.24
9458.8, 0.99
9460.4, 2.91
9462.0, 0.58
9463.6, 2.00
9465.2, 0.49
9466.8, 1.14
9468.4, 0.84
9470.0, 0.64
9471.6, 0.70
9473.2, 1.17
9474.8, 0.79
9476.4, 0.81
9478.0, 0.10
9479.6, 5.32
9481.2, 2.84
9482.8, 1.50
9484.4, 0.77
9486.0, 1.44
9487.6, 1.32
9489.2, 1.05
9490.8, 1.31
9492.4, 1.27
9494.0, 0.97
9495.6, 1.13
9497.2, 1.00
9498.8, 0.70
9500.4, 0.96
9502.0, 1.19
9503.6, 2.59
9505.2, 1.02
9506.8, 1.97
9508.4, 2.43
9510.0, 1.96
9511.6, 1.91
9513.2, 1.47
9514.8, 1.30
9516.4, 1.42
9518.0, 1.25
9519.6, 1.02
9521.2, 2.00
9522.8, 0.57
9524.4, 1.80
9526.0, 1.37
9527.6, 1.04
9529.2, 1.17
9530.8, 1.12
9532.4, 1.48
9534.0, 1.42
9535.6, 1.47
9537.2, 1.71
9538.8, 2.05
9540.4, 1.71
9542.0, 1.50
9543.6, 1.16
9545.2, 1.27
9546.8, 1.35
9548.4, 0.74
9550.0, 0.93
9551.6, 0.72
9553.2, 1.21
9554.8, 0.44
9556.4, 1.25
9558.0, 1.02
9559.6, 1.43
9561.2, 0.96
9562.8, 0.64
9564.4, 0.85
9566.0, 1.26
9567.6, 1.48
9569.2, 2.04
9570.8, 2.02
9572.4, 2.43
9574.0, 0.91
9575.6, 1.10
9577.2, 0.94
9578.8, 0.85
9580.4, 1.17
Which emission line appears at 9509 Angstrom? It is H-alpha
